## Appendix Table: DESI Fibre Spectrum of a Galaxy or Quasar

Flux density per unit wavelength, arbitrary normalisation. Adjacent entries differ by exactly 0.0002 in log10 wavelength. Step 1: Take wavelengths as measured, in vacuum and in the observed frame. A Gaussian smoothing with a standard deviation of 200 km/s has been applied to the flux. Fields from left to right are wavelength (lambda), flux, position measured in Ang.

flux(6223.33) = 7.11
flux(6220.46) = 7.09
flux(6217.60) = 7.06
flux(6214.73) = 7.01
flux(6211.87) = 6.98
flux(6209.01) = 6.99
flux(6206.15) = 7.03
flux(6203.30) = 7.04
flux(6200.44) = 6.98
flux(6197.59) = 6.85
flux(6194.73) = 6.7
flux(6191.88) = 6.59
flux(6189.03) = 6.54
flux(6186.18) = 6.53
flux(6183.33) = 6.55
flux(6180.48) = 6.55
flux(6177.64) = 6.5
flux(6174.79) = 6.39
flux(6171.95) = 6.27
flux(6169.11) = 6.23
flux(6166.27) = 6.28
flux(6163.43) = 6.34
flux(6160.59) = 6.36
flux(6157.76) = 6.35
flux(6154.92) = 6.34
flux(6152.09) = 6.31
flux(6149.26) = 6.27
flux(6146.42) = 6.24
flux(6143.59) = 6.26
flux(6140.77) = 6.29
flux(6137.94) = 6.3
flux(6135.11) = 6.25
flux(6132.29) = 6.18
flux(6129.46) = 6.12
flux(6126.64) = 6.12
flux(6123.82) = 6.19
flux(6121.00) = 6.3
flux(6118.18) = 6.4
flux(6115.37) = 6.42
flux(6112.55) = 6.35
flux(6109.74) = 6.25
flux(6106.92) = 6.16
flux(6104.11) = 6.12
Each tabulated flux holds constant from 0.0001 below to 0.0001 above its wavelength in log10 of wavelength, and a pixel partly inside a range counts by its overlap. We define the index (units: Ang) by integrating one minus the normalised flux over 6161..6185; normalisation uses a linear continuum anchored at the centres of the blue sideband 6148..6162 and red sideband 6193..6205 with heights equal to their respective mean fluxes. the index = 0.6 Ang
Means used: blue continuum 6.33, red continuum 6.89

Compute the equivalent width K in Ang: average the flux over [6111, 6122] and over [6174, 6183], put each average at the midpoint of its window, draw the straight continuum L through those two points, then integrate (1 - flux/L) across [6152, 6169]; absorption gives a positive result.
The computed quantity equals 0.4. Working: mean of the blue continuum 6.37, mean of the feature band 6.32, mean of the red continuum 6.49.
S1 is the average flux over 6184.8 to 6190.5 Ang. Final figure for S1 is 6.54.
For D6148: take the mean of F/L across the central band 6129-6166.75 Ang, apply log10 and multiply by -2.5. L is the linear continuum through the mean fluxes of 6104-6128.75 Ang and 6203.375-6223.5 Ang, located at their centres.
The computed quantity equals 0.04 mag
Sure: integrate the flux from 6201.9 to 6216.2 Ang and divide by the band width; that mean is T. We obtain 7.01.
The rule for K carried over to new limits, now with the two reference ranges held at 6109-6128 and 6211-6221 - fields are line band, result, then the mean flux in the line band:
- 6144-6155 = 0.42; 6.28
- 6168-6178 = 0.55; 6.33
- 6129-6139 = 0.30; 6.21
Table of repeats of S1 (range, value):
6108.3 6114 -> 6.29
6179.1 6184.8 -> 6.54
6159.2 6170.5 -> 6.3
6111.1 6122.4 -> 6.37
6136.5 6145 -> 6.28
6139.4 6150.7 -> 6.27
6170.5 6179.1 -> 6.39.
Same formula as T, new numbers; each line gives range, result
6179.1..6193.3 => 6.55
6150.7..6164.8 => 6.34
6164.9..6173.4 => 6.26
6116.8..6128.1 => 6.25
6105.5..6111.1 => 6.2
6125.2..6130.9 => 6.12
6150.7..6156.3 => 6.33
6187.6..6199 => 6.67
